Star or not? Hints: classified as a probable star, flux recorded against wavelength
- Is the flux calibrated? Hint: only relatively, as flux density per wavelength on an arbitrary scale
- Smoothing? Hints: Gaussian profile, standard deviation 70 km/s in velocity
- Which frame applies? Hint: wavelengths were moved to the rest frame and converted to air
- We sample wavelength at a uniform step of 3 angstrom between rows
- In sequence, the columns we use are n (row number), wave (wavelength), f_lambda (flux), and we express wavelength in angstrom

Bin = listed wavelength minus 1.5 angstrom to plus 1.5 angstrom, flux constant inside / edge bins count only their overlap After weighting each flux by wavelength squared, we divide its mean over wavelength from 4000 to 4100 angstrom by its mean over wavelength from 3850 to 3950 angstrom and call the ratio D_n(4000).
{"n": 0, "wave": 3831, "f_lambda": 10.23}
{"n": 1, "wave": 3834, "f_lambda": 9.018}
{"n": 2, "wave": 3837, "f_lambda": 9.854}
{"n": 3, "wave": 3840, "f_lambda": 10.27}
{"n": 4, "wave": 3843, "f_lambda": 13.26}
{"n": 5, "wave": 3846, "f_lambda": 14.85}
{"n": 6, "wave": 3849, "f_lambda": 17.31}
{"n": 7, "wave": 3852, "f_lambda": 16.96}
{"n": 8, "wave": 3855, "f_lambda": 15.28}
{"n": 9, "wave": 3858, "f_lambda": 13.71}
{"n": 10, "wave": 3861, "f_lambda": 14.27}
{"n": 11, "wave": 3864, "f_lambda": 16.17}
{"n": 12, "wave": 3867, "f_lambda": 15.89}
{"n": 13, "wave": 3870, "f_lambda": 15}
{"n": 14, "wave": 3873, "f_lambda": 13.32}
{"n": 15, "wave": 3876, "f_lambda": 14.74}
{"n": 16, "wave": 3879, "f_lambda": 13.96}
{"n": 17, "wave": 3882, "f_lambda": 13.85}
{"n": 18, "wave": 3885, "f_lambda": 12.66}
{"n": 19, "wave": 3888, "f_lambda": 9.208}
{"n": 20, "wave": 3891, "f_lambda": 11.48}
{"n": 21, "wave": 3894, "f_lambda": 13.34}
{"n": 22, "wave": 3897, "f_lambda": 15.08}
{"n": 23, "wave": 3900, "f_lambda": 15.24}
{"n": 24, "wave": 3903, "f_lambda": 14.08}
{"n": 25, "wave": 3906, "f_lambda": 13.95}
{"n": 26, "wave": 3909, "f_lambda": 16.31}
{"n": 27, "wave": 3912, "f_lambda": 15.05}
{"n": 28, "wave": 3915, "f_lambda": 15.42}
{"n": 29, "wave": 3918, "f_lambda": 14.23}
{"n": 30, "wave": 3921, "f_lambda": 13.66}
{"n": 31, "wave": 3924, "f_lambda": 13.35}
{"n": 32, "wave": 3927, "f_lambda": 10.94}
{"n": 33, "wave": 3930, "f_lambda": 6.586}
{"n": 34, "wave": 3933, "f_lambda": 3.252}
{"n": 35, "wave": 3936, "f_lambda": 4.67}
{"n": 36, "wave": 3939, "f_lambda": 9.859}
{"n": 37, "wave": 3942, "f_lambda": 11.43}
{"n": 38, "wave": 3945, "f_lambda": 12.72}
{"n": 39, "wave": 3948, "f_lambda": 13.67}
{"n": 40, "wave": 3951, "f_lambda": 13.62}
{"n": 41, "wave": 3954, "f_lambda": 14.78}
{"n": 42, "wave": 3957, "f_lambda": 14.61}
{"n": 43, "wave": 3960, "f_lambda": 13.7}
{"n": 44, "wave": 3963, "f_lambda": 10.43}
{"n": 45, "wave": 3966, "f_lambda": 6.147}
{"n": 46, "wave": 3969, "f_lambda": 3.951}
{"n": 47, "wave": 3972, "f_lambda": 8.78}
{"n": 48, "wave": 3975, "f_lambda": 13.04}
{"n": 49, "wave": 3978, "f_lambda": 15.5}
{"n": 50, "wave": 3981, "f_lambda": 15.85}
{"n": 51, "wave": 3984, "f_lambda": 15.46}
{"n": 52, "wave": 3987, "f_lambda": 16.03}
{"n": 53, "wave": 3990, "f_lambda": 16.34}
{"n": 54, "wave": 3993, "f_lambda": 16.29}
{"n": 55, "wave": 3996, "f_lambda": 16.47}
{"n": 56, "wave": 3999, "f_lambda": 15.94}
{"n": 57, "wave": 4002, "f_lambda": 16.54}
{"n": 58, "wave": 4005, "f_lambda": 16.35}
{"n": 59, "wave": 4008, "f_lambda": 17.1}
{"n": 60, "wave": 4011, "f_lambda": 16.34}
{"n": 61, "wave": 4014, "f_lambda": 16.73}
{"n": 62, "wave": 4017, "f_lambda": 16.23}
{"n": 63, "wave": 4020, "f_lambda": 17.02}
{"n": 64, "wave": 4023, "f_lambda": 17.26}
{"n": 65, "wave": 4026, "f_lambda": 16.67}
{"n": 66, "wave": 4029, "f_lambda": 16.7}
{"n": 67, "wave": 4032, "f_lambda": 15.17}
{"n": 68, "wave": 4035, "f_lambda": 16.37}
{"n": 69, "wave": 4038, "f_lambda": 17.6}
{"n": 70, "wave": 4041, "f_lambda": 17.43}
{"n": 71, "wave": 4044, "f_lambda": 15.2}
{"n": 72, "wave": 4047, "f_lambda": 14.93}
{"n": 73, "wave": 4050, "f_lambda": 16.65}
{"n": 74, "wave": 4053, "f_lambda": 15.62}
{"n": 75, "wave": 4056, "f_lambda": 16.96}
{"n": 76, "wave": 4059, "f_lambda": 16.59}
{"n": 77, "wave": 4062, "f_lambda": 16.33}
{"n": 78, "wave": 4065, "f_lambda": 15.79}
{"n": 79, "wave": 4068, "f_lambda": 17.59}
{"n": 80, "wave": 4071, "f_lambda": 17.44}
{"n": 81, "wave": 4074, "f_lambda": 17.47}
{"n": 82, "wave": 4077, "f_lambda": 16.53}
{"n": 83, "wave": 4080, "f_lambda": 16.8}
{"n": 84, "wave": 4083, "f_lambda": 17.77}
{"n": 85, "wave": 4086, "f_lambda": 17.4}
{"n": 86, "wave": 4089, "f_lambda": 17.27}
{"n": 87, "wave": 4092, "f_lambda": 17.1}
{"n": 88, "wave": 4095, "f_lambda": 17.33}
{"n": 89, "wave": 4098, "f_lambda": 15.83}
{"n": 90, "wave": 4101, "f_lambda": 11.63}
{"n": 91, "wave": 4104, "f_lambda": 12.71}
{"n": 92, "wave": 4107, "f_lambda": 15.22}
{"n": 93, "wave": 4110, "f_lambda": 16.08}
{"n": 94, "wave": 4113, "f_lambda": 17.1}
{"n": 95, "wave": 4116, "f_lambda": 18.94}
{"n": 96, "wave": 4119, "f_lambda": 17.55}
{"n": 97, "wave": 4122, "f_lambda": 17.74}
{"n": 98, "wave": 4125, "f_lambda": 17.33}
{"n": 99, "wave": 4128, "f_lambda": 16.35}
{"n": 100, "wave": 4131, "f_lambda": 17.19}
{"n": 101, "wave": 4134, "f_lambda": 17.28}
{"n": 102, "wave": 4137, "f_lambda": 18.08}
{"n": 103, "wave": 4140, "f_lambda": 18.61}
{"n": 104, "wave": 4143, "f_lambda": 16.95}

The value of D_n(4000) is 1.38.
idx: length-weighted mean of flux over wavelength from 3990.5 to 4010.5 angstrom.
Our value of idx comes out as 16.4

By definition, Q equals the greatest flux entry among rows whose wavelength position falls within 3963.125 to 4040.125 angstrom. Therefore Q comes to 17.6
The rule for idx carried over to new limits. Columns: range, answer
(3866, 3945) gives 12.5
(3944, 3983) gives 12.1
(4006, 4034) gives 16.6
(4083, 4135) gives 16.5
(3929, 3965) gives 10.8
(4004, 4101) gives 16.6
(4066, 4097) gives 17.2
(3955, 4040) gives 14.8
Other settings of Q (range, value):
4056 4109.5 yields 17.77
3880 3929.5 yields 16.31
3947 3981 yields 15.85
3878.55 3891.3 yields 13.96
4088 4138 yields 18.94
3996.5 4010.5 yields 17.1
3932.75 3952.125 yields 13.67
